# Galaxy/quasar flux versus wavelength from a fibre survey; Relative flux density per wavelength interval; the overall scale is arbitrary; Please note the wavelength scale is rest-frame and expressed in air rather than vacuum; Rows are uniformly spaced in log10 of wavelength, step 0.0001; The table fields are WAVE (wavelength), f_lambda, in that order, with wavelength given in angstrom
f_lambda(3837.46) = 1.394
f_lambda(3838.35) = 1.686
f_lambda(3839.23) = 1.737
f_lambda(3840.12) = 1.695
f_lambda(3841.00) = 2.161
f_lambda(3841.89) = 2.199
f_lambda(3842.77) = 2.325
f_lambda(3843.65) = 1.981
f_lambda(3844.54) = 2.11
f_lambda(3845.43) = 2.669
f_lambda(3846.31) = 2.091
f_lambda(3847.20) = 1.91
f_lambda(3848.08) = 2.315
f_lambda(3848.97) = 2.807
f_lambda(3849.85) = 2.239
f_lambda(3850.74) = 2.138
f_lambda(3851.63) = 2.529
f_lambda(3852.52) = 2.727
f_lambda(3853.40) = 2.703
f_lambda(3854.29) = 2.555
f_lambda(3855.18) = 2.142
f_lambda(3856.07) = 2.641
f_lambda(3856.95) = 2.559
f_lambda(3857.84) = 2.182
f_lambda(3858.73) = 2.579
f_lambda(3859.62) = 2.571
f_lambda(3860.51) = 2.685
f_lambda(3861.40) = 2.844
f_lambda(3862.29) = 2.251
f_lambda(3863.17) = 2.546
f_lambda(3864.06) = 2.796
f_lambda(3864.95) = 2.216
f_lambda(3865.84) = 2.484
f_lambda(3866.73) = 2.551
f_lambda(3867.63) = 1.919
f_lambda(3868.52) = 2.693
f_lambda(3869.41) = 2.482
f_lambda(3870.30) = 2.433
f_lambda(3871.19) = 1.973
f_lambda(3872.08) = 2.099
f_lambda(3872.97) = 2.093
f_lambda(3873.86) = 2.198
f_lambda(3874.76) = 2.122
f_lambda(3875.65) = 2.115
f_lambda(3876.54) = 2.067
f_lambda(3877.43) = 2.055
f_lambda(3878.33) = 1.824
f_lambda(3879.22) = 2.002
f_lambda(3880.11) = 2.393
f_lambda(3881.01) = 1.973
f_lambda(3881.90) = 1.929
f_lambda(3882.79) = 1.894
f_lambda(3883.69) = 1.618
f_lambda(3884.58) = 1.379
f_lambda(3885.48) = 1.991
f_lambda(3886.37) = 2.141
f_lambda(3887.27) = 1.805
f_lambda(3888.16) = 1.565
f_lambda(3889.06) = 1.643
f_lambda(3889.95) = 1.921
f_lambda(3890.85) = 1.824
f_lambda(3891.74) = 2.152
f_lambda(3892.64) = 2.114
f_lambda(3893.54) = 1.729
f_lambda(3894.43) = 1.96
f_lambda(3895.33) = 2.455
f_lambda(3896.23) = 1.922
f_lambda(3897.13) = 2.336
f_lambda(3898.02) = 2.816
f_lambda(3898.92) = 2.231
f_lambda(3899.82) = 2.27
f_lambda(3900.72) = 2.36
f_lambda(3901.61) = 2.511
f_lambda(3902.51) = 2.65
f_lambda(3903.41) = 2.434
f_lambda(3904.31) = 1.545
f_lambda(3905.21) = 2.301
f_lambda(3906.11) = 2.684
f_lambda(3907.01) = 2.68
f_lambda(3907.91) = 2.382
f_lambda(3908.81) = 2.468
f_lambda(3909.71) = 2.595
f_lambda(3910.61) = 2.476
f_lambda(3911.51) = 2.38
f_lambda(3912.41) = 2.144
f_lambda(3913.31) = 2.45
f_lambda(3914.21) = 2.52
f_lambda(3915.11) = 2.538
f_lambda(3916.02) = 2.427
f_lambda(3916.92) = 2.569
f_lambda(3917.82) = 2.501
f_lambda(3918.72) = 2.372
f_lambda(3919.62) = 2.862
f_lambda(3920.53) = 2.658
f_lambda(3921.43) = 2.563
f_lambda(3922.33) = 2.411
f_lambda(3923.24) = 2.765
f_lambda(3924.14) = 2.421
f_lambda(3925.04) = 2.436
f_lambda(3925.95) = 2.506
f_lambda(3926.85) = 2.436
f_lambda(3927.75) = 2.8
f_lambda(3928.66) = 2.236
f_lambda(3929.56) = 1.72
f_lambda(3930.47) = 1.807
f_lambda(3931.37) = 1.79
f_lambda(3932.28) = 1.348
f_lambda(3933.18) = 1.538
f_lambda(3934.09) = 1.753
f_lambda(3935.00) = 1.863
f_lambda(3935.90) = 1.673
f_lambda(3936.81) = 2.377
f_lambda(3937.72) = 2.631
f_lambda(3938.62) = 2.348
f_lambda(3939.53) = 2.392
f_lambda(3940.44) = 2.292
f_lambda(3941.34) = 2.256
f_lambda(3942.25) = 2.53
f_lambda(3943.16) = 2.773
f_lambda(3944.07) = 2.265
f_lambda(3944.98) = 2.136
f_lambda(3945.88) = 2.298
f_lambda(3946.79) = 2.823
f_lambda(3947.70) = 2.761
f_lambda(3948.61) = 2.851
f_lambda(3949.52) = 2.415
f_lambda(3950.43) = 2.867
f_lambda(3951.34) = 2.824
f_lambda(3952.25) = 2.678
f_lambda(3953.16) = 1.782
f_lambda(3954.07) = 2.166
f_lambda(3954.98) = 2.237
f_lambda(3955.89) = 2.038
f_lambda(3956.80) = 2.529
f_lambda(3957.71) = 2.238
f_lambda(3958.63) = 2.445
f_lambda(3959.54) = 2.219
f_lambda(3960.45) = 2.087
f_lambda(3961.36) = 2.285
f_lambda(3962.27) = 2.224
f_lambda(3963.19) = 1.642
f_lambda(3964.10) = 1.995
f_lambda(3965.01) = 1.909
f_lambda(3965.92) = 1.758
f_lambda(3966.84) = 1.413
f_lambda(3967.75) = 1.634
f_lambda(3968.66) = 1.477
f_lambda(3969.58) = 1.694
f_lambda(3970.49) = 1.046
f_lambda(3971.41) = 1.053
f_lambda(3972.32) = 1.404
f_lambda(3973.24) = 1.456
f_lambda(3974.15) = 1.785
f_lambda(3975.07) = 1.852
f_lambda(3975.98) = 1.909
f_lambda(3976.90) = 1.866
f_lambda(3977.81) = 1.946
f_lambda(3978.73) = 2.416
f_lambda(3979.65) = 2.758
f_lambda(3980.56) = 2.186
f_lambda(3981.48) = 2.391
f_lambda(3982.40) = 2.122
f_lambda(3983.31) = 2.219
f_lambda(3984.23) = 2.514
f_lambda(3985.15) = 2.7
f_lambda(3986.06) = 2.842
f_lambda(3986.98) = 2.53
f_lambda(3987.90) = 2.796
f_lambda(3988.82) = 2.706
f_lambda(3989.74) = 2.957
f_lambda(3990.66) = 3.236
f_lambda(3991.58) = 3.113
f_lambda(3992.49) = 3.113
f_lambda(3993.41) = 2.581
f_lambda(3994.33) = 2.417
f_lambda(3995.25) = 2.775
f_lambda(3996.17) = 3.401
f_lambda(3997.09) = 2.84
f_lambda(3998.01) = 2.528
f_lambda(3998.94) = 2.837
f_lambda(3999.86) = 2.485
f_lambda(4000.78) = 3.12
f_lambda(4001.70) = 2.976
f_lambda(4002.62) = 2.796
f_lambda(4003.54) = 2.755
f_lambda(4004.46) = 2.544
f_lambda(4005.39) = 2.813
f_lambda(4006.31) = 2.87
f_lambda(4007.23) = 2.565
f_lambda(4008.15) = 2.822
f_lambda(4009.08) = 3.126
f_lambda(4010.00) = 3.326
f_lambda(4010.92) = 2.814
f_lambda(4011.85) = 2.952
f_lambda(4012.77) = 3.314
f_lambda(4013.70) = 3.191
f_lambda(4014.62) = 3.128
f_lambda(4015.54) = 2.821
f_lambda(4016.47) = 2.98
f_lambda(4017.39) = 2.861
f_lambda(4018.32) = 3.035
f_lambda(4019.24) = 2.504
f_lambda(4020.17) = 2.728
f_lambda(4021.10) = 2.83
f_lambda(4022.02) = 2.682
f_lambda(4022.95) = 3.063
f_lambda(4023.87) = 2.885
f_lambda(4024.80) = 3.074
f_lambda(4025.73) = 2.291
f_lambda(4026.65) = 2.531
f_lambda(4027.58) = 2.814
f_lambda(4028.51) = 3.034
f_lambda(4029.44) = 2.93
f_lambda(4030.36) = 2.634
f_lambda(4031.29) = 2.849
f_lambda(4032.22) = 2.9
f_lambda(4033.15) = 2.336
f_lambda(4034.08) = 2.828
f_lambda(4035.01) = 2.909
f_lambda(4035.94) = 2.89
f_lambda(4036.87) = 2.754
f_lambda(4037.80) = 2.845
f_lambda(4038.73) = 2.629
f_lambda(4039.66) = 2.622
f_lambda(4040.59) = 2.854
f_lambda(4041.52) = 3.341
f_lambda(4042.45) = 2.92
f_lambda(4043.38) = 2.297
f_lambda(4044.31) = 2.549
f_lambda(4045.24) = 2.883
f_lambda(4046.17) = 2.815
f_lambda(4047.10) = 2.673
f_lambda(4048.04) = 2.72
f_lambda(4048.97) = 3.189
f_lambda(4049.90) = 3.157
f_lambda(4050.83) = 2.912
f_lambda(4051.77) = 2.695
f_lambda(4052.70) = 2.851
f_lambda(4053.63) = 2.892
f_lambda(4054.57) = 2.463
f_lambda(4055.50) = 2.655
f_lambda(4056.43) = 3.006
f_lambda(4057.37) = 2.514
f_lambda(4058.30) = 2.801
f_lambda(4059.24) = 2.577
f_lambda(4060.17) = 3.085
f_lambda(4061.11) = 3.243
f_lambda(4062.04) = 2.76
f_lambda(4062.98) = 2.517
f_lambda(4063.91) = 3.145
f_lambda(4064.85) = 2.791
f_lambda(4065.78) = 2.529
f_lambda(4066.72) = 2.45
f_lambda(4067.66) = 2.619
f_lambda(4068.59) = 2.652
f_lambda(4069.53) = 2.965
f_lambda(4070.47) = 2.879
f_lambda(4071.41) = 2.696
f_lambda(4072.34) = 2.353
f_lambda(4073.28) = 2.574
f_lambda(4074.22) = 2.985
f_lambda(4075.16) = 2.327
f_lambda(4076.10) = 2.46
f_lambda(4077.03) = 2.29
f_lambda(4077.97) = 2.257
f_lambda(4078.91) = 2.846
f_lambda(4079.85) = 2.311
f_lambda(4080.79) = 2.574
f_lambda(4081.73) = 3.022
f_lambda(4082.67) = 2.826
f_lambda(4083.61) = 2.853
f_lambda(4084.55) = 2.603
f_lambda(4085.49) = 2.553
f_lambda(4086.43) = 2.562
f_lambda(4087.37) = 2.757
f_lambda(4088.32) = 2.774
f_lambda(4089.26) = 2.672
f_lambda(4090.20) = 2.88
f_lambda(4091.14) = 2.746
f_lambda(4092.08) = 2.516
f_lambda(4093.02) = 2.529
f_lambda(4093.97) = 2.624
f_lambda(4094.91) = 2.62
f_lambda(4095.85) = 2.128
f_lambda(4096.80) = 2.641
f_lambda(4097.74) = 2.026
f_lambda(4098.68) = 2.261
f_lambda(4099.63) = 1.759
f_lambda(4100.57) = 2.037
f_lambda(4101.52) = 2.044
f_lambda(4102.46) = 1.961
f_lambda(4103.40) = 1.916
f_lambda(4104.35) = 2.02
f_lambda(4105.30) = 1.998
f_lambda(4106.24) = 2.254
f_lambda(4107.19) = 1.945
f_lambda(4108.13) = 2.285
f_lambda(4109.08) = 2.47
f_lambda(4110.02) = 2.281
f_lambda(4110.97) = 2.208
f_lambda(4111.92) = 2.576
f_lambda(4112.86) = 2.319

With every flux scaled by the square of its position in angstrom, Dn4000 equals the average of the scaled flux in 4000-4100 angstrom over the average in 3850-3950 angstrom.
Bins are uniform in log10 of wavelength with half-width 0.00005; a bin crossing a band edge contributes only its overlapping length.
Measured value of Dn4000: 1.30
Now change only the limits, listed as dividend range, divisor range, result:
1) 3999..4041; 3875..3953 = 1.33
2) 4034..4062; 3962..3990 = 1.44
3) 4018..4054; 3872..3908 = 1.44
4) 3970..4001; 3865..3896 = 1.24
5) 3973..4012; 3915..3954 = 1.15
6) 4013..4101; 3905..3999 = 1.24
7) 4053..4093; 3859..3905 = 1.36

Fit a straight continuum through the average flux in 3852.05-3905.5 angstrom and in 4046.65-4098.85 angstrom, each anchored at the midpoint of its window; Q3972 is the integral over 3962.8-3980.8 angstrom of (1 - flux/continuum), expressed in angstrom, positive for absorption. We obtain 5.1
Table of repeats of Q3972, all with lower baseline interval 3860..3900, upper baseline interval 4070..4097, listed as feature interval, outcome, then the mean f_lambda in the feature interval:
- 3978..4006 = -3.55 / 2.71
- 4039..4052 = -1.56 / 2.83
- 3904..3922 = -1.96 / 2.46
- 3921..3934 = 0.39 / 2.19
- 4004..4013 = -1.70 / 2.9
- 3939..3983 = 3.79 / 2.13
